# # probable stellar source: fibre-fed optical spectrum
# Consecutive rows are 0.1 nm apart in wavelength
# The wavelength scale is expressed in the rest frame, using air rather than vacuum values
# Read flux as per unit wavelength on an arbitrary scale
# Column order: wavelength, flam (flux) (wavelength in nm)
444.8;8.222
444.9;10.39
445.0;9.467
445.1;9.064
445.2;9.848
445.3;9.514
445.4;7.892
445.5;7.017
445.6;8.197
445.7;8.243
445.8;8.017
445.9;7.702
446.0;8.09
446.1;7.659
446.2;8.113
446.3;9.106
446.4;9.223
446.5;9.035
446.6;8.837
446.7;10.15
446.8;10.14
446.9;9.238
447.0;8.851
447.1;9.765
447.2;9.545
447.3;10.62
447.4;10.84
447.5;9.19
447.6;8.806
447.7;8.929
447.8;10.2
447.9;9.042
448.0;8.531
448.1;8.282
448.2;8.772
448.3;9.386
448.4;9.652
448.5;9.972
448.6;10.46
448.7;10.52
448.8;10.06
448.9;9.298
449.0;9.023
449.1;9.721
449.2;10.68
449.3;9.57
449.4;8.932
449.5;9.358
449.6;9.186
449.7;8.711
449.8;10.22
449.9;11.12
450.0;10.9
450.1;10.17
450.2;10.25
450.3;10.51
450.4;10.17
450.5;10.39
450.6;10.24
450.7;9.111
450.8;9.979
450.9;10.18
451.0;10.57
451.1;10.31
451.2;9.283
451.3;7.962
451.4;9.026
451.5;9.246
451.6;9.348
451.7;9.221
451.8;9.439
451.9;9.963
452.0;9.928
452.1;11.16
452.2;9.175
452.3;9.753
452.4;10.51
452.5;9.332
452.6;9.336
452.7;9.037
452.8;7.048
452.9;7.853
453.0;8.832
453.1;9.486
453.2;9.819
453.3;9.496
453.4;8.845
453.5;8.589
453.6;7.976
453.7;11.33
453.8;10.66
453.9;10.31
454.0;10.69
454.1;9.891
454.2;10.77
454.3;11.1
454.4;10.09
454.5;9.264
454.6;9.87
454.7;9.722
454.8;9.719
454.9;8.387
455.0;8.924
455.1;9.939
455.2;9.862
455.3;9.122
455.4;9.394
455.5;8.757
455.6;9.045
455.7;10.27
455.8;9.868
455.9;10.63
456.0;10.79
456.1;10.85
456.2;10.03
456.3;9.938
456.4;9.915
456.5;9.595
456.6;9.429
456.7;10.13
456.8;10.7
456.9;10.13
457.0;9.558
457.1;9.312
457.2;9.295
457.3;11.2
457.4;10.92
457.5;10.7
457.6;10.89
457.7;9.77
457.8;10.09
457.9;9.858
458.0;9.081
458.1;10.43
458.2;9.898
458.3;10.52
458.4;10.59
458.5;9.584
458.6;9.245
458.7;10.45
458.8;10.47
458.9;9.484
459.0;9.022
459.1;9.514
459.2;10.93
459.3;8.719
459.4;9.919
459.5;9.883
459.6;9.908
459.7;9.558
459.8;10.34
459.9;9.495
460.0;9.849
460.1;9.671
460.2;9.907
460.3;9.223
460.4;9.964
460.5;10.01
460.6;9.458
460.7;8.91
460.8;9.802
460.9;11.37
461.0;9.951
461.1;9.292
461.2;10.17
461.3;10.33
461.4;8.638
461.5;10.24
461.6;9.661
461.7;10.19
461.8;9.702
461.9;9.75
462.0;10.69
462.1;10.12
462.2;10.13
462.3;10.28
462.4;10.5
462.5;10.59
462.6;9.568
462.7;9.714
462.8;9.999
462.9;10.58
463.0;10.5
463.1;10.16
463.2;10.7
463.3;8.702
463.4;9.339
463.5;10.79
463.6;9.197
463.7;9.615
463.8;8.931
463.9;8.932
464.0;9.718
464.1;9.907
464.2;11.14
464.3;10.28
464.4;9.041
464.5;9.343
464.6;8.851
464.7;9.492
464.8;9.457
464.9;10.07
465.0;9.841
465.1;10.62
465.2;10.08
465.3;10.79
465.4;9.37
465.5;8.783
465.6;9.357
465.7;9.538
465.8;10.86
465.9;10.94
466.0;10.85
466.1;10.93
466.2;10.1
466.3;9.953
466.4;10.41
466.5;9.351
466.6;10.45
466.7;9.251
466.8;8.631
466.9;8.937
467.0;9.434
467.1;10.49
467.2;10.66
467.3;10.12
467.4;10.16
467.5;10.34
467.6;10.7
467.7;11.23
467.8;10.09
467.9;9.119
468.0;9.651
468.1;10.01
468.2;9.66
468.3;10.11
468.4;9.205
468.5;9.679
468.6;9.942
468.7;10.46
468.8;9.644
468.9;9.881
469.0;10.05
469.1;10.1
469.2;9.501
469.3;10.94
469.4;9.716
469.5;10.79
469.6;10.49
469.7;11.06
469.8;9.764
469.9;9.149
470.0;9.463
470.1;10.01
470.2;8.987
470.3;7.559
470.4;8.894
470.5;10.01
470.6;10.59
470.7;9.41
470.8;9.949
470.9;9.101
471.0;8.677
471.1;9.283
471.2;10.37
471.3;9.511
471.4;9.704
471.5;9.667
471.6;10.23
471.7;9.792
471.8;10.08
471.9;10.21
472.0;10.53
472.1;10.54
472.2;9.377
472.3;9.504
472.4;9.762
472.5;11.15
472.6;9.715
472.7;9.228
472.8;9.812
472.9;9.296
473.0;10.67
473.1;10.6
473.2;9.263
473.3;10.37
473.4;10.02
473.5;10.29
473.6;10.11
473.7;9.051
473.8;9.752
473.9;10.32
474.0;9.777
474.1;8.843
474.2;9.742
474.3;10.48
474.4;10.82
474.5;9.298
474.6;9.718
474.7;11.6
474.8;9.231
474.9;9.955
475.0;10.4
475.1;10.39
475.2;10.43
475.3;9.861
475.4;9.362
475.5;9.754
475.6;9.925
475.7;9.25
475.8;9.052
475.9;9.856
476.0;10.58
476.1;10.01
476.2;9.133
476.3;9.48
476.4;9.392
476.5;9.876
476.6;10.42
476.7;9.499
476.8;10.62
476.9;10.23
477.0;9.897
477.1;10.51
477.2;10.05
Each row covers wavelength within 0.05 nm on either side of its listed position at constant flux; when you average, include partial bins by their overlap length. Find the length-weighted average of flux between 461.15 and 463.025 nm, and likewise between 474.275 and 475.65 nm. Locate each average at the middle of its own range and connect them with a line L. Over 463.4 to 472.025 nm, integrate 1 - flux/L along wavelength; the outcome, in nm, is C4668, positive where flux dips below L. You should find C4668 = 0.19 nm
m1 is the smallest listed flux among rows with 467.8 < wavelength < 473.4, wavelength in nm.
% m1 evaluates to 7.559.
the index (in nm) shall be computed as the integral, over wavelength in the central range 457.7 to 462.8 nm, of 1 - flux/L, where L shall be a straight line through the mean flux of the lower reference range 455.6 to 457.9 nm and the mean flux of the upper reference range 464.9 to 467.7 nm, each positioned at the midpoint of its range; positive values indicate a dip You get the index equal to 0.11 nm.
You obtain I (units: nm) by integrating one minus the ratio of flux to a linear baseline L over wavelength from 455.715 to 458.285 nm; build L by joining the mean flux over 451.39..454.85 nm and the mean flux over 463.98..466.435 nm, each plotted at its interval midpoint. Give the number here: -0.11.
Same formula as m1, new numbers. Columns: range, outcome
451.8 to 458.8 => 7.048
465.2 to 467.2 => 8.631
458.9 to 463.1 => 8.638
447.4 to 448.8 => 8.282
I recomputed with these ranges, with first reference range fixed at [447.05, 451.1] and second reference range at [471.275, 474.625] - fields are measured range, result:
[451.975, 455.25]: 0.07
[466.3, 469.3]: -0.01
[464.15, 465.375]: 0.00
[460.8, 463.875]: -0.03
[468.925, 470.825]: 0.02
